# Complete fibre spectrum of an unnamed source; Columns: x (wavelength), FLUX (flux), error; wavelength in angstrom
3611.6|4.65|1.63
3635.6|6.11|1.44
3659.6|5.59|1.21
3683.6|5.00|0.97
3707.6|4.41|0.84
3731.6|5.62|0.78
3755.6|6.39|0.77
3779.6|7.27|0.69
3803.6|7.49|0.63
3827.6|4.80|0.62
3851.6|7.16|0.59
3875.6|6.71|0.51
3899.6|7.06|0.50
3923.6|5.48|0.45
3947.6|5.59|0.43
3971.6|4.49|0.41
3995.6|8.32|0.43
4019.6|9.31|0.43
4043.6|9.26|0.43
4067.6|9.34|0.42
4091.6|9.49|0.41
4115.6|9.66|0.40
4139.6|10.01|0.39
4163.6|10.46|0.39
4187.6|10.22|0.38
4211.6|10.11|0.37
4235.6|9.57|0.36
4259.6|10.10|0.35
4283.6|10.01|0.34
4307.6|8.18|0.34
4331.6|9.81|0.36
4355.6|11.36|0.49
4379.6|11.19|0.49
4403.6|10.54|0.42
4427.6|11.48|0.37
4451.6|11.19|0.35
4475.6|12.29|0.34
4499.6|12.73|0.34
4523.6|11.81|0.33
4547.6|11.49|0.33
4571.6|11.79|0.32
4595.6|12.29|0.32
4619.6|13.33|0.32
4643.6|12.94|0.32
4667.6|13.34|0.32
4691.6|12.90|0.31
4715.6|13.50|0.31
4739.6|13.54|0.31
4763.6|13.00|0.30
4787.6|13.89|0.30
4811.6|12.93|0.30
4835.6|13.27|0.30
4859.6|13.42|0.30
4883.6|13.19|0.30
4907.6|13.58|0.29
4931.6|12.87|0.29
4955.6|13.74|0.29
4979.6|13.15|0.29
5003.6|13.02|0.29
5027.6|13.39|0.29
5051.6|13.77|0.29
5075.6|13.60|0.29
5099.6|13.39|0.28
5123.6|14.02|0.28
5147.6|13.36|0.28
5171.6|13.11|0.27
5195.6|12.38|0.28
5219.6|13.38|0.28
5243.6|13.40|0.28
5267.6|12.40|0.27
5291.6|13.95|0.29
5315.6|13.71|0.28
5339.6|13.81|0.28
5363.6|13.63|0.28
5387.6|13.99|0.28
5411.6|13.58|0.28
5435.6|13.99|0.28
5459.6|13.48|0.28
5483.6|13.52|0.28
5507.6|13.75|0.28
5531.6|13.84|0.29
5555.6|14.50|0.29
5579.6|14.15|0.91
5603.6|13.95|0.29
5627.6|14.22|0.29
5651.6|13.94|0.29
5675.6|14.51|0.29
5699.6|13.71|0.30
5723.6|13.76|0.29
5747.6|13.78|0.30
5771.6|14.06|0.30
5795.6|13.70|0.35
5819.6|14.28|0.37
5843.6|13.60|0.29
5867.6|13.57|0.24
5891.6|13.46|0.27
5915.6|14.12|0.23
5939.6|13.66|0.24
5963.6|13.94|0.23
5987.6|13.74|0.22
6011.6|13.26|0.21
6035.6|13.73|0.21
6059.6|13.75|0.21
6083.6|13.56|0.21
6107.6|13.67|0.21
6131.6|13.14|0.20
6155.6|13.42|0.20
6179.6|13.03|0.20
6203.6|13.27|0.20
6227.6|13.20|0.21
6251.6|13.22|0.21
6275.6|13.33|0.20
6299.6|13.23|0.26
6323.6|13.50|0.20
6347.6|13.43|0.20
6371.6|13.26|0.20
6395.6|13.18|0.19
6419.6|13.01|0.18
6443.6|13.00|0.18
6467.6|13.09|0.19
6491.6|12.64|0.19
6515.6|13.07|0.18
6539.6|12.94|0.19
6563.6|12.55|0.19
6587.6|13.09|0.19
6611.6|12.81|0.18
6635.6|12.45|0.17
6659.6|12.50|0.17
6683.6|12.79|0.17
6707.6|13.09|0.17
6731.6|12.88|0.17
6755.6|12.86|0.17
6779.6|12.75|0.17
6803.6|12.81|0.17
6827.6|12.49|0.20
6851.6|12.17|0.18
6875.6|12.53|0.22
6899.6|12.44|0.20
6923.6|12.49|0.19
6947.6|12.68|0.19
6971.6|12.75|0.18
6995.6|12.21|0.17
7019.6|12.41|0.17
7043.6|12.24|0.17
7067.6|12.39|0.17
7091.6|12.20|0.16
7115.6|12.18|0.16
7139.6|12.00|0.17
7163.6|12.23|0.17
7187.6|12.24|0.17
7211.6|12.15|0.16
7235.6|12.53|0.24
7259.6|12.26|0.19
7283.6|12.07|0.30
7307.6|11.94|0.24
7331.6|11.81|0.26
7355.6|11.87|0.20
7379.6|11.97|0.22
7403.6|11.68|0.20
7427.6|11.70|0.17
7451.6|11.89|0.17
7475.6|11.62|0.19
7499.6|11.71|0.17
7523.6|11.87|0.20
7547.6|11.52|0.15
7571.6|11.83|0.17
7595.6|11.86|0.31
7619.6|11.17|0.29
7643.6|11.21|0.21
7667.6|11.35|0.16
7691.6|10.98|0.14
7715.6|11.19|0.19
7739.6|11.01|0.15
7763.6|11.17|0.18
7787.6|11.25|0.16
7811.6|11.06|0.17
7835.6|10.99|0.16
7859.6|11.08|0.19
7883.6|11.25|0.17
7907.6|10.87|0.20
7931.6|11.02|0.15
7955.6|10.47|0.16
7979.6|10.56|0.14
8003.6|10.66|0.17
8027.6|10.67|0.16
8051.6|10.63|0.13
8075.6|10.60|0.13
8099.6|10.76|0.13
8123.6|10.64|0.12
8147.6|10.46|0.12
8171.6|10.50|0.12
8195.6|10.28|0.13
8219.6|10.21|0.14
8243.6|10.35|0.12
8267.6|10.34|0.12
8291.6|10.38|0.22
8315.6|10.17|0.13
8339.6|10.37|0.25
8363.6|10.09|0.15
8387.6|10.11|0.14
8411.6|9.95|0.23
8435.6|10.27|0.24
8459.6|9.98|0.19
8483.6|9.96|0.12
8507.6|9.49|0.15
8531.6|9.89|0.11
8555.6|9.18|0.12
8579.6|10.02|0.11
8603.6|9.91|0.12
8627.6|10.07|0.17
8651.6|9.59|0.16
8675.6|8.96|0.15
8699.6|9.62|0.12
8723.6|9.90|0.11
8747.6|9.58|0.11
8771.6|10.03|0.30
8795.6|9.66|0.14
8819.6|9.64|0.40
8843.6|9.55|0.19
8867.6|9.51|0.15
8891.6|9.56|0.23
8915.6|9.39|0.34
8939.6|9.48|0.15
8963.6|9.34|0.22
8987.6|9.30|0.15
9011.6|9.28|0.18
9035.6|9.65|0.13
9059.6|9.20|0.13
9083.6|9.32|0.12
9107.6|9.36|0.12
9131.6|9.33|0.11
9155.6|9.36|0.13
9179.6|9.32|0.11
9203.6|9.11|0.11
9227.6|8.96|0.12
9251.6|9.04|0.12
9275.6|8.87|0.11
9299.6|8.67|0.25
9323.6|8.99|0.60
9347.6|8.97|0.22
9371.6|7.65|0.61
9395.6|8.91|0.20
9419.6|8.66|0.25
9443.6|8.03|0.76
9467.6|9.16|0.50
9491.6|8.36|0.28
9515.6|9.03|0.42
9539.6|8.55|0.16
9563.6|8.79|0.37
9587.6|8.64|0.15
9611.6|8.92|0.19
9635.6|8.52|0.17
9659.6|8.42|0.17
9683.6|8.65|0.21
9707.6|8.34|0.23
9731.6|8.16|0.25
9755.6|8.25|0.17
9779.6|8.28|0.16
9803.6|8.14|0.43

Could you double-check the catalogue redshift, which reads 0.00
